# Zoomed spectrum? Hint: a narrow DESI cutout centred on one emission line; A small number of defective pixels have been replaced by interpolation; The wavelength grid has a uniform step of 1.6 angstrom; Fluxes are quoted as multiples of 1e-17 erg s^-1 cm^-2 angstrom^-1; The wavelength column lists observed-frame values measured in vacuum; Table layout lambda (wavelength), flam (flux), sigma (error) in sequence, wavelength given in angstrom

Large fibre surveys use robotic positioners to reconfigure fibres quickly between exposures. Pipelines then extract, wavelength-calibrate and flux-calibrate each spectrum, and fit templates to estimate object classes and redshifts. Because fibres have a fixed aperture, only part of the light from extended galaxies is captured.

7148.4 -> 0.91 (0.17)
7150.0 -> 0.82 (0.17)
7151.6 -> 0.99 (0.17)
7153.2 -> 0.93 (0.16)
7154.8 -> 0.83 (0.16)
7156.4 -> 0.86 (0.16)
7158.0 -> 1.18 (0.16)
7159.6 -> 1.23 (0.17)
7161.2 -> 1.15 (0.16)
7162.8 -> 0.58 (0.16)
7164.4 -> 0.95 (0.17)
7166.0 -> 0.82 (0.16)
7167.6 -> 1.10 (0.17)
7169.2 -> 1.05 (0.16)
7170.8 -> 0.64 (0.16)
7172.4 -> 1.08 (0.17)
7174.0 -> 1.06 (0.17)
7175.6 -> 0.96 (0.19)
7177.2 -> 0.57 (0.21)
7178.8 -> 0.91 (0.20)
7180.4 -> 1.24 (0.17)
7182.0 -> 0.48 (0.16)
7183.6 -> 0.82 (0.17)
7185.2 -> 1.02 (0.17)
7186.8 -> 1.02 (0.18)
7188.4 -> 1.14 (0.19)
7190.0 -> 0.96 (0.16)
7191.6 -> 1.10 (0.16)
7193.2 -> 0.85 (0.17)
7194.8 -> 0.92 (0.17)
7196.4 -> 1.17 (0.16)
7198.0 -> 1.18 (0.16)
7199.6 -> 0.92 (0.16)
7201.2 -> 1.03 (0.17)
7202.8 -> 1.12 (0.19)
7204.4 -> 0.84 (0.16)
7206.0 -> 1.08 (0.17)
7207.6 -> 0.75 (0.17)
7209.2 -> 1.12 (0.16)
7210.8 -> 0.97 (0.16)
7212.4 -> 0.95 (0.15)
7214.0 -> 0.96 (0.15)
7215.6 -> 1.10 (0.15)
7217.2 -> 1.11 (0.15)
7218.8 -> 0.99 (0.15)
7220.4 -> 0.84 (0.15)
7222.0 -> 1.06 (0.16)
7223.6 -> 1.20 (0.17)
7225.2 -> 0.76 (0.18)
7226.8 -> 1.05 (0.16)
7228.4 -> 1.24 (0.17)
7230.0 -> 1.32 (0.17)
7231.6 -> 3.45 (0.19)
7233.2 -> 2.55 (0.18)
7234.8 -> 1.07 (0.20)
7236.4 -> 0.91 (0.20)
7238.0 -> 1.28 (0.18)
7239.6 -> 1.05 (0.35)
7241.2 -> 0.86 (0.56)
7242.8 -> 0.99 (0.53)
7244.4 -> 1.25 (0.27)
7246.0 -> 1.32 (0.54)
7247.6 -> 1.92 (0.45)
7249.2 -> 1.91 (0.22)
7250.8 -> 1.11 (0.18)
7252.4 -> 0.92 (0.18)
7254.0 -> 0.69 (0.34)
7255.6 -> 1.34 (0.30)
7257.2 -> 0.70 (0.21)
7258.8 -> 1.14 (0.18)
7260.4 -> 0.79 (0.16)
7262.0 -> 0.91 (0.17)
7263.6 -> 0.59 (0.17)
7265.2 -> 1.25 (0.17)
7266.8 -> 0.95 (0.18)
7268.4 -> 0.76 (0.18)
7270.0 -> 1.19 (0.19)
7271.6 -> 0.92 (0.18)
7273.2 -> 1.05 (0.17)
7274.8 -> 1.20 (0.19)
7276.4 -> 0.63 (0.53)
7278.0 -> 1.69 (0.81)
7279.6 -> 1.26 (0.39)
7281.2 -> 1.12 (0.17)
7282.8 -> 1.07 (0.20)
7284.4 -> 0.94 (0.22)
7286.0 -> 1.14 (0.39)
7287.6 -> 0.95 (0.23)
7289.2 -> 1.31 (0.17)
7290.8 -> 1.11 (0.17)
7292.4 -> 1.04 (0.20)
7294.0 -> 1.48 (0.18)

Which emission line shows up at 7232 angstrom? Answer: [S II]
